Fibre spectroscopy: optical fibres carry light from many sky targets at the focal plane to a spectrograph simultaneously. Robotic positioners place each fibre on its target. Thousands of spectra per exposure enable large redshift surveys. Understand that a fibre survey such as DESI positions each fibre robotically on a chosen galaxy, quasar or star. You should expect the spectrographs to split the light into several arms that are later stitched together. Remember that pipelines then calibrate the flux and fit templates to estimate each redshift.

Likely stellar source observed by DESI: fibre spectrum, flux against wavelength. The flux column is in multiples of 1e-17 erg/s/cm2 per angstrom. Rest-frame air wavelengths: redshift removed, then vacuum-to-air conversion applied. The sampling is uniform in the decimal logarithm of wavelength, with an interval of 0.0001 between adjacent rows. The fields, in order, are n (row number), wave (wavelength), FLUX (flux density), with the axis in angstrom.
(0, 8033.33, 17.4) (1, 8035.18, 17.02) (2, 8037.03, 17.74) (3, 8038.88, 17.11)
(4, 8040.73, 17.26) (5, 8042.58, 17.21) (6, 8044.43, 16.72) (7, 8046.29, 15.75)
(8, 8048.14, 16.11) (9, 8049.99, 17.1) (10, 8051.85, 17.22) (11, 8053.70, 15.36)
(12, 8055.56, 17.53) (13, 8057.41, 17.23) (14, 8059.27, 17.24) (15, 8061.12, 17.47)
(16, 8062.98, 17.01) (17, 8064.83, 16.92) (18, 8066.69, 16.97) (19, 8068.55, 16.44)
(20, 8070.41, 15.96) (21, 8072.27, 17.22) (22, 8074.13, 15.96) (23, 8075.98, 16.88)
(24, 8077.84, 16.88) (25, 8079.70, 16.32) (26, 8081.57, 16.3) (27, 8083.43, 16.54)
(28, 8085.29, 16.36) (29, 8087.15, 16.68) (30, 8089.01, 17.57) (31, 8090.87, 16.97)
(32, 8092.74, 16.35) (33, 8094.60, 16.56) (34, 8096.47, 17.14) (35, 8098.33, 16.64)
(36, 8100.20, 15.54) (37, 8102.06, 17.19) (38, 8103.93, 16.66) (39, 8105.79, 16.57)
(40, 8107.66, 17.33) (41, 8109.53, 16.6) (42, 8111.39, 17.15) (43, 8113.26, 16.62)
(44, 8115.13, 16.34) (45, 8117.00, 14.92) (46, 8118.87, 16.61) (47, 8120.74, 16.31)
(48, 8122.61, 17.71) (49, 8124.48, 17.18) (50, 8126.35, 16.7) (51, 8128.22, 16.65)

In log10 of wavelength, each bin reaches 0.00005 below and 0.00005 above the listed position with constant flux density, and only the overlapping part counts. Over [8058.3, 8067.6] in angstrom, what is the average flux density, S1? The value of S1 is 17.1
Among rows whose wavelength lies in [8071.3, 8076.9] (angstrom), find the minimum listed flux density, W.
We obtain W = 15.96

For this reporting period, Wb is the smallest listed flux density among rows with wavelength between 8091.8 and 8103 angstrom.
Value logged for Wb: 15.54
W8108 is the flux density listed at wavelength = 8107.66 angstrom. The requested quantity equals 17.33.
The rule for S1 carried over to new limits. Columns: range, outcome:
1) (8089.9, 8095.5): 16.6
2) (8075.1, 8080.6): 16.7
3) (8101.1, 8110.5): 16.9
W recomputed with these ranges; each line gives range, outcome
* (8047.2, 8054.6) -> 15.36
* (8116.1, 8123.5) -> 14.92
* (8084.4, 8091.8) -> 16.36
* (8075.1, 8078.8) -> 16.88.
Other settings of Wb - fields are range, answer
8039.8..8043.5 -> 17.21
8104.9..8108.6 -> 16.57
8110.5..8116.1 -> 16.34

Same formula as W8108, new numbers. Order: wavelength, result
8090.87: 16.97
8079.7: 16.32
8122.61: 17.71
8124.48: 17.18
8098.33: 16.64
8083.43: 16.54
